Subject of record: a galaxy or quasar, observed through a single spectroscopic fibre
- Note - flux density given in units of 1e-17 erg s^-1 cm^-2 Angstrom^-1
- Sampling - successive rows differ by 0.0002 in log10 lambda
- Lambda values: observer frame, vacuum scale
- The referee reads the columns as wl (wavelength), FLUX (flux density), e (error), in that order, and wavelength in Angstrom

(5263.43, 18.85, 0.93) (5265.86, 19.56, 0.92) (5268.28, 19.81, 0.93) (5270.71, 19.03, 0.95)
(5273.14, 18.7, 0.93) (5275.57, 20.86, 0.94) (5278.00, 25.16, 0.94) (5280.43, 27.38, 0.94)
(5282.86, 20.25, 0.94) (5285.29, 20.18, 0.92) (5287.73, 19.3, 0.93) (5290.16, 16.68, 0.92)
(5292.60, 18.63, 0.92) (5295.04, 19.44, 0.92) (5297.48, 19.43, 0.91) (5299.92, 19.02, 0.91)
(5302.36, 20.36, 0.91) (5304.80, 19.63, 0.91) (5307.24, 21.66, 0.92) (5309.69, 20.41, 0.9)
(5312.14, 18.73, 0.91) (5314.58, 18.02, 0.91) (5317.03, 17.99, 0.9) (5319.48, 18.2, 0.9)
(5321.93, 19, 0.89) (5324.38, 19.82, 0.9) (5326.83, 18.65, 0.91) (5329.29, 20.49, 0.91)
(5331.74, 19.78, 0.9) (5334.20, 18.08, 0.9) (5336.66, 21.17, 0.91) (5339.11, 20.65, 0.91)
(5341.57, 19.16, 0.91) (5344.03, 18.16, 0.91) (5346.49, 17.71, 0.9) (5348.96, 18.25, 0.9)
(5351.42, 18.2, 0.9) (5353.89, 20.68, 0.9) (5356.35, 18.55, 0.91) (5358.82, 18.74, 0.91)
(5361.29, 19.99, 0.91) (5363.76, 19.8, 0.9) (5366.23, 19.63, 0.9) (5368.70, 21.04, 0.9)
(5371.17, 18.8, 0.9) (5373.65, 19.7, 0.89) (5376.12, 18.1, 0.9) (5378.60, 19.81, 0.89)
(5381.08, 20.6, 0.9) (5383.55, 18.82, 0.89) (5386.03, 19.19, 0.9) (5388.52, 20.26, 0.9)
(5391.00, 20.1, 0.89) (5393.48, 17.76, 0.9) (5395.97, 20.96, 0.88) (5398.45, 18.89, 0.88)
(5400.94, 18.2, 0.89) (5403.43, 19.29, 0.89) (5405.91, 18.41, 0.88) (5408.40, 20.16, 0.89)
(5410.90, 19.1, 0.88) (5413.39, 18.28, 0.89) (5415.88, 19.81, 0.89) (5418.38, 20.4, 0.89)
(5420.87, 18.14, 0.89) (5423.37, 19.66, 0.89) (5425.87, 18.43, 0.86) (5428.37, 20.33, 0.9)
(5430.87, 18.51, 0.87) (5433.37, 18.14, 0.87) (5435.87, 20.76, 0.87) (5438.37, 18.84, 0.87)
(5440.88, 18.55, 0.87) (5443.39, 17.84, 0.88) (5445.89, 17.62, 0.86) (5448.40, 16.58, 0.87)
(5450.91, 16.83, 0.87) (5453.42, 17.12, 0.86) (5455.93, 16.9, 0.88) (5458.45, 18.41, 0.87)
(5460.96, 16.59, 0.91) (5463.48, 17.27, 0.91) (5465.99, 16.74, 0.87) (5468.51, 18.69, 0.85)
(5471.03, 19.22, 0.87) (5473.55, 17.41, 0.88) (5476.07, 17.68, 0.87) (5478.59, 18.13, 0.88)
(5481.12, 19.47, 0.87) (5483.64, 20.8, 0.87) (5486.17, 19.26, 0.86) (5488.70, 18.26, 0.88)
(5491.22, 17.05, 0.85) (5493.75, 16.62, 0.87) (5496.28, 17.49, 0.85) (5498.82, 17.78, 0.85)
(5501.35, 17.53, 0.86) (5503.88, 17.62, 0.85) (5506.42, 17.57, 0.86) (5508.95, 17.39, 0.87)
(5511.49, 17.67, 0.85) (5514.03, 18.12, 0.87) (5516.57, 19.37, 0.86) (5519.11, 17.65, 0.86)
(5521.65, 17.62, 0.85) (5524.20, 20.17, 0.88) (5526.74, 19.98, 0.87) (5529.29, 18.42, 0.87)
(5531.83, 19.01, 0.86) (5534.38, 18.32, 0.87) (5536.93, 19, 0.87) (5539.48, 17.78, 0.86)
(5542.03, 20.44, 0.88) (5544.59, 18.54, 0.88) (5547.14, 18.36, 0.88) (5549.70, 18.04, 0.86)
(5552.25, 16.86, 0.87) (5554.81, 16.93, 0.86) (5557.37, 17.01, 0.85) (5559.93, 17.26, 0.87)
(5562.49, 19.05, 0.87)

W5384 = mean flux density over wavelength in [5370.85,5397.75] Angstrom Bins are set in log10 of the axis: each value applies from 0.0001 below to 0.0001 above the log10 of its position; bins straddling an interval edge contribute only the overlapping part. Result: 19.5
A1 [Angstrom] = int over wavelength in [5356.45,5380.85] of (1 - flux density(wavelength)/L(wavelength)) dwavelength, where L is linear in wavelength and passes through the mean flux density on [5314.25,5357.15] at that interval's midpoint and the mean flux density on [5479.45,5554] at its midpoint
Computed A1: -0.8 Angstrom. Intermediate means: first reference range 19.1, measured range 19.5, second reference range 18.3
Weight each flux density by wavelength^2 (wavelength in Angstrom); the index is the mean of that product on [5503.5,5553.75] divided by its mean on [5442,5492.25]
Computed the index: 1.05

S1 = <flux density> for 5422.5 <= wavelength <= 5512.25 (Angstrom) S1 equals 18.1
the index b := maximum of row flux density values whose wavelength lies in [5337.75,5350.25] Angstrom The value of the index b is 20.65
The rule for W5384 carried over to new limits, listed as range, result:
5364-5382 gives 19.7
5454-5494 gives 18.1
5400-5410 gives 19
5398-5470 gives 18.4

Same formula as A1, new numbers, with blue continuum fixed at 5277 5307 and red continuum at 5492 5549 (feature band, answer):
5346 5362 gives 0.8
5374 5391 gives 0.1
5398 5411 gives 0.3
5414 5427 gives 0.0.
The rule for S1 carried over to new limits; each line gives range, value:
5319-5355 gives 19.2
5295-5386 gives 19.4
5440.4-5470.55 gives 17.4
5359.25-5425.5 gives 19.4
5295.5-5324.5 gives 19.3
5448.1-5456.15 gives 16.9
